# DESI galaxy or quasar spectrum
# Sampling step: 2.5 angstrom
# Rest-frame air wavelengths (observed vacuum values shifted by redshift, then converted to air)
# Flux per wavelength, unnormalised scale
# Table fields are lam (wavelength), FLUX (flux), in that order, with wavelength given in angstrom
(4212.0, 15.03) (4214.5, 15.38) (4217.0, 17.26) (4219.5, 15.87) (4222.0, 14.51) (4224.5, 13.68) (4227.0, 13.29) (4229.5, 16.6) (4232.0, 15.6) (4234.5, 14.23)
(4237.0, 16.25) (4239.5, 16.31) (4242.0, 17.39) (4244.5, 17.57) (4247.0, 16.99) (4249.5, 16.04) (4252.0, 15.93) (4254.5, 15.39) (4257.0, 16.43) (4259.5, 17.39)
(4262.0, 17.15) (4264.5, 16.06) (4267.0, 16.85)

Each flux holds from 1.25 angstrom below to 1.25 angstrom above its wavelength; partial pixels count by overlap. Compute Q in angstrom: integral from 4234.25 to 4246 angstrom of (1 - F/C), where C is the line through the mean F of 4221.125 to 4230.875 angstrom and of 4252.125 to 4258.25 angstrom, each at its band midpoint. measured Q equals -1.03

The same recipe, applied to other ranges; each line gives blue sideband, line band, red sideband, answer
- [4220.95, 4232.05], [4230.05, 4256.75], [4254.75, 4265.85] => -1.0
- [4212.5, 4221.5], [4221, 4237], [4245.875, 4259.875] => 1.3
